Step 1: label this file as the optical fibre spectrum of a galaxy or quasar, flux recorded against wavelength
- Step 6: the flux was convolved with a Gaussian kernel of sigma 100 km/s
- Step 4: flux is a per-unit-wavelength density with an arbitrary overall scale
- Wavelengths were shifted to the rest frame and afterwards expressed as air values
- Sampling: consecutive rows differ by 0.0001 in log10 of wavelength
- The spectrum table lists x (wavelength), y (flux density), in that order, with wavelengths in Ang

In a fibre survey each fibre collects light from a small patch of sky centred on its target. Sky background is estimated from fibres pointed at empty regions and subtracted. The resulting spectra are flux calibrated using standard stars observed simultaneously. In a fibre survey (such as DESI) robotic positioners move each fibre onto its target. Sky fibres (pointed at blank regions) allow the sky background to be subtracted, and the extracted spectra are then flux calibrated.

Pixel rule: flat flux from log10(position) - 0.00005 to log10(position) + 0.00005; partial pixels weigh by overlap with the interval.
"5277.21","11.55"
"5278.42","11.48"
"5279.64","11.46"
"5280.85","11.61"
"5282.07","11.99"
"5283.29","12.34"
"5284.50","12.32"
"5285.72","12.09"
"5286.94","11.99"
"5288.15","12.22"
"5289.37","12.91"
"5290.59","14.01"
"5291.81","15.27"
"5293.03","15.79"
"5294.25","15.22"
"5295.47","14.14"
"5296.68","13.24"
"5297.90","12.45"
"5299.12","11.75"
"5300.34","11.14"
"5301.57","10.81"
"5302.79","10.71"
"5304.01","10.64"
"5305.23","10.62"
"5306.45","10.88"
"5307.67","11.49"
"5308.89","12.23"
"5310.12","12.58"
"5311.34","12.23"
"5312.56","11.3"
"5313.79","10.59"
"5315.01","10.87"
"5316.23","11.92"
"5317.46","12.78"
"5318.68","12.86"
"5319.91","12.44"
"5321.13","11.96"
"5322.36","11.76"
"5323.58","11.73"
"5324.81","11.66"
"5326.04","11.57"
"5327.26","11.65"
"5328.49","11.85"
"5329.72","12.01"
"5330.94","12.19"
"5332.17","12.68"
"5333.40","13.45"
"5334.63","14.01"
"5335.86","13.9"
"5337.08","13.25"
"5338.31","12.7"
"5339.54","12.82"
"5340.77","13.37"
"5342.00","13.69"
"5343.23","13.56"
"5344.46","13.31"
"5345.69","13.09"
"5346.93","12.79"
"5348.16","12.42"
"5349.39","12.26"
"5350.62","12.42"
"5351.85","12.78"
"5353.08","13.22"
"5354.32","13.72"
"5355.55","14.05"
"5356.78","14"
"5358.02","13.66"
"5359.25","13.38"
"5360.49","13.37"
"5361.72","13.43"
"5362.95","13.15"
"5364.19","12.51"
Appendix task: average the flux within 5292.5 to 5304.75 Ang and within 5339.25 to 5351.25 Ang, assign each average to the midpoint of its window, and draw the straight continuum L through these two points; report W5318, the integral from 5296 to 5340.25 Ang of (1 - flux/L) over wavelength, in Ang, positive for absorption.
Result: 2.4 Ang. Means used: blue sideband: 12.5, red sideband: 13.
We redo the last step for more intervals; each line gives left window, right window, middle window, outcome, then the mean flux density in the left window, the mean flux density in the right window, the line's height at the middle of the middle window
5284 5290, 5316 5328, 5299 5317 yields 1.2 Ang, 12.3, 12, 12.1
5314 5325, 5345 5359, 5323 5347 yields -0.5 Ang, 12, 13.1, 12.5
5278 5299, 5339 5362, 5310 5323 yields 1.2 Ang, 13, 13.2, 13.1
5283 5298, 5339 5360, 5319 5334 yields 1.4 Ang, 13.4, 13.2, 13.3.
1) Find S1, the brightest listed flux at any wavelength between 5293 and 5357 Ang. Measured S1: 15.79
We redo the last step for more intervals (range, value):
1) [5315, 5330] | 12.86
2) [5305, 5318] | 12.78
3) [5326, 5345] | 14.01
